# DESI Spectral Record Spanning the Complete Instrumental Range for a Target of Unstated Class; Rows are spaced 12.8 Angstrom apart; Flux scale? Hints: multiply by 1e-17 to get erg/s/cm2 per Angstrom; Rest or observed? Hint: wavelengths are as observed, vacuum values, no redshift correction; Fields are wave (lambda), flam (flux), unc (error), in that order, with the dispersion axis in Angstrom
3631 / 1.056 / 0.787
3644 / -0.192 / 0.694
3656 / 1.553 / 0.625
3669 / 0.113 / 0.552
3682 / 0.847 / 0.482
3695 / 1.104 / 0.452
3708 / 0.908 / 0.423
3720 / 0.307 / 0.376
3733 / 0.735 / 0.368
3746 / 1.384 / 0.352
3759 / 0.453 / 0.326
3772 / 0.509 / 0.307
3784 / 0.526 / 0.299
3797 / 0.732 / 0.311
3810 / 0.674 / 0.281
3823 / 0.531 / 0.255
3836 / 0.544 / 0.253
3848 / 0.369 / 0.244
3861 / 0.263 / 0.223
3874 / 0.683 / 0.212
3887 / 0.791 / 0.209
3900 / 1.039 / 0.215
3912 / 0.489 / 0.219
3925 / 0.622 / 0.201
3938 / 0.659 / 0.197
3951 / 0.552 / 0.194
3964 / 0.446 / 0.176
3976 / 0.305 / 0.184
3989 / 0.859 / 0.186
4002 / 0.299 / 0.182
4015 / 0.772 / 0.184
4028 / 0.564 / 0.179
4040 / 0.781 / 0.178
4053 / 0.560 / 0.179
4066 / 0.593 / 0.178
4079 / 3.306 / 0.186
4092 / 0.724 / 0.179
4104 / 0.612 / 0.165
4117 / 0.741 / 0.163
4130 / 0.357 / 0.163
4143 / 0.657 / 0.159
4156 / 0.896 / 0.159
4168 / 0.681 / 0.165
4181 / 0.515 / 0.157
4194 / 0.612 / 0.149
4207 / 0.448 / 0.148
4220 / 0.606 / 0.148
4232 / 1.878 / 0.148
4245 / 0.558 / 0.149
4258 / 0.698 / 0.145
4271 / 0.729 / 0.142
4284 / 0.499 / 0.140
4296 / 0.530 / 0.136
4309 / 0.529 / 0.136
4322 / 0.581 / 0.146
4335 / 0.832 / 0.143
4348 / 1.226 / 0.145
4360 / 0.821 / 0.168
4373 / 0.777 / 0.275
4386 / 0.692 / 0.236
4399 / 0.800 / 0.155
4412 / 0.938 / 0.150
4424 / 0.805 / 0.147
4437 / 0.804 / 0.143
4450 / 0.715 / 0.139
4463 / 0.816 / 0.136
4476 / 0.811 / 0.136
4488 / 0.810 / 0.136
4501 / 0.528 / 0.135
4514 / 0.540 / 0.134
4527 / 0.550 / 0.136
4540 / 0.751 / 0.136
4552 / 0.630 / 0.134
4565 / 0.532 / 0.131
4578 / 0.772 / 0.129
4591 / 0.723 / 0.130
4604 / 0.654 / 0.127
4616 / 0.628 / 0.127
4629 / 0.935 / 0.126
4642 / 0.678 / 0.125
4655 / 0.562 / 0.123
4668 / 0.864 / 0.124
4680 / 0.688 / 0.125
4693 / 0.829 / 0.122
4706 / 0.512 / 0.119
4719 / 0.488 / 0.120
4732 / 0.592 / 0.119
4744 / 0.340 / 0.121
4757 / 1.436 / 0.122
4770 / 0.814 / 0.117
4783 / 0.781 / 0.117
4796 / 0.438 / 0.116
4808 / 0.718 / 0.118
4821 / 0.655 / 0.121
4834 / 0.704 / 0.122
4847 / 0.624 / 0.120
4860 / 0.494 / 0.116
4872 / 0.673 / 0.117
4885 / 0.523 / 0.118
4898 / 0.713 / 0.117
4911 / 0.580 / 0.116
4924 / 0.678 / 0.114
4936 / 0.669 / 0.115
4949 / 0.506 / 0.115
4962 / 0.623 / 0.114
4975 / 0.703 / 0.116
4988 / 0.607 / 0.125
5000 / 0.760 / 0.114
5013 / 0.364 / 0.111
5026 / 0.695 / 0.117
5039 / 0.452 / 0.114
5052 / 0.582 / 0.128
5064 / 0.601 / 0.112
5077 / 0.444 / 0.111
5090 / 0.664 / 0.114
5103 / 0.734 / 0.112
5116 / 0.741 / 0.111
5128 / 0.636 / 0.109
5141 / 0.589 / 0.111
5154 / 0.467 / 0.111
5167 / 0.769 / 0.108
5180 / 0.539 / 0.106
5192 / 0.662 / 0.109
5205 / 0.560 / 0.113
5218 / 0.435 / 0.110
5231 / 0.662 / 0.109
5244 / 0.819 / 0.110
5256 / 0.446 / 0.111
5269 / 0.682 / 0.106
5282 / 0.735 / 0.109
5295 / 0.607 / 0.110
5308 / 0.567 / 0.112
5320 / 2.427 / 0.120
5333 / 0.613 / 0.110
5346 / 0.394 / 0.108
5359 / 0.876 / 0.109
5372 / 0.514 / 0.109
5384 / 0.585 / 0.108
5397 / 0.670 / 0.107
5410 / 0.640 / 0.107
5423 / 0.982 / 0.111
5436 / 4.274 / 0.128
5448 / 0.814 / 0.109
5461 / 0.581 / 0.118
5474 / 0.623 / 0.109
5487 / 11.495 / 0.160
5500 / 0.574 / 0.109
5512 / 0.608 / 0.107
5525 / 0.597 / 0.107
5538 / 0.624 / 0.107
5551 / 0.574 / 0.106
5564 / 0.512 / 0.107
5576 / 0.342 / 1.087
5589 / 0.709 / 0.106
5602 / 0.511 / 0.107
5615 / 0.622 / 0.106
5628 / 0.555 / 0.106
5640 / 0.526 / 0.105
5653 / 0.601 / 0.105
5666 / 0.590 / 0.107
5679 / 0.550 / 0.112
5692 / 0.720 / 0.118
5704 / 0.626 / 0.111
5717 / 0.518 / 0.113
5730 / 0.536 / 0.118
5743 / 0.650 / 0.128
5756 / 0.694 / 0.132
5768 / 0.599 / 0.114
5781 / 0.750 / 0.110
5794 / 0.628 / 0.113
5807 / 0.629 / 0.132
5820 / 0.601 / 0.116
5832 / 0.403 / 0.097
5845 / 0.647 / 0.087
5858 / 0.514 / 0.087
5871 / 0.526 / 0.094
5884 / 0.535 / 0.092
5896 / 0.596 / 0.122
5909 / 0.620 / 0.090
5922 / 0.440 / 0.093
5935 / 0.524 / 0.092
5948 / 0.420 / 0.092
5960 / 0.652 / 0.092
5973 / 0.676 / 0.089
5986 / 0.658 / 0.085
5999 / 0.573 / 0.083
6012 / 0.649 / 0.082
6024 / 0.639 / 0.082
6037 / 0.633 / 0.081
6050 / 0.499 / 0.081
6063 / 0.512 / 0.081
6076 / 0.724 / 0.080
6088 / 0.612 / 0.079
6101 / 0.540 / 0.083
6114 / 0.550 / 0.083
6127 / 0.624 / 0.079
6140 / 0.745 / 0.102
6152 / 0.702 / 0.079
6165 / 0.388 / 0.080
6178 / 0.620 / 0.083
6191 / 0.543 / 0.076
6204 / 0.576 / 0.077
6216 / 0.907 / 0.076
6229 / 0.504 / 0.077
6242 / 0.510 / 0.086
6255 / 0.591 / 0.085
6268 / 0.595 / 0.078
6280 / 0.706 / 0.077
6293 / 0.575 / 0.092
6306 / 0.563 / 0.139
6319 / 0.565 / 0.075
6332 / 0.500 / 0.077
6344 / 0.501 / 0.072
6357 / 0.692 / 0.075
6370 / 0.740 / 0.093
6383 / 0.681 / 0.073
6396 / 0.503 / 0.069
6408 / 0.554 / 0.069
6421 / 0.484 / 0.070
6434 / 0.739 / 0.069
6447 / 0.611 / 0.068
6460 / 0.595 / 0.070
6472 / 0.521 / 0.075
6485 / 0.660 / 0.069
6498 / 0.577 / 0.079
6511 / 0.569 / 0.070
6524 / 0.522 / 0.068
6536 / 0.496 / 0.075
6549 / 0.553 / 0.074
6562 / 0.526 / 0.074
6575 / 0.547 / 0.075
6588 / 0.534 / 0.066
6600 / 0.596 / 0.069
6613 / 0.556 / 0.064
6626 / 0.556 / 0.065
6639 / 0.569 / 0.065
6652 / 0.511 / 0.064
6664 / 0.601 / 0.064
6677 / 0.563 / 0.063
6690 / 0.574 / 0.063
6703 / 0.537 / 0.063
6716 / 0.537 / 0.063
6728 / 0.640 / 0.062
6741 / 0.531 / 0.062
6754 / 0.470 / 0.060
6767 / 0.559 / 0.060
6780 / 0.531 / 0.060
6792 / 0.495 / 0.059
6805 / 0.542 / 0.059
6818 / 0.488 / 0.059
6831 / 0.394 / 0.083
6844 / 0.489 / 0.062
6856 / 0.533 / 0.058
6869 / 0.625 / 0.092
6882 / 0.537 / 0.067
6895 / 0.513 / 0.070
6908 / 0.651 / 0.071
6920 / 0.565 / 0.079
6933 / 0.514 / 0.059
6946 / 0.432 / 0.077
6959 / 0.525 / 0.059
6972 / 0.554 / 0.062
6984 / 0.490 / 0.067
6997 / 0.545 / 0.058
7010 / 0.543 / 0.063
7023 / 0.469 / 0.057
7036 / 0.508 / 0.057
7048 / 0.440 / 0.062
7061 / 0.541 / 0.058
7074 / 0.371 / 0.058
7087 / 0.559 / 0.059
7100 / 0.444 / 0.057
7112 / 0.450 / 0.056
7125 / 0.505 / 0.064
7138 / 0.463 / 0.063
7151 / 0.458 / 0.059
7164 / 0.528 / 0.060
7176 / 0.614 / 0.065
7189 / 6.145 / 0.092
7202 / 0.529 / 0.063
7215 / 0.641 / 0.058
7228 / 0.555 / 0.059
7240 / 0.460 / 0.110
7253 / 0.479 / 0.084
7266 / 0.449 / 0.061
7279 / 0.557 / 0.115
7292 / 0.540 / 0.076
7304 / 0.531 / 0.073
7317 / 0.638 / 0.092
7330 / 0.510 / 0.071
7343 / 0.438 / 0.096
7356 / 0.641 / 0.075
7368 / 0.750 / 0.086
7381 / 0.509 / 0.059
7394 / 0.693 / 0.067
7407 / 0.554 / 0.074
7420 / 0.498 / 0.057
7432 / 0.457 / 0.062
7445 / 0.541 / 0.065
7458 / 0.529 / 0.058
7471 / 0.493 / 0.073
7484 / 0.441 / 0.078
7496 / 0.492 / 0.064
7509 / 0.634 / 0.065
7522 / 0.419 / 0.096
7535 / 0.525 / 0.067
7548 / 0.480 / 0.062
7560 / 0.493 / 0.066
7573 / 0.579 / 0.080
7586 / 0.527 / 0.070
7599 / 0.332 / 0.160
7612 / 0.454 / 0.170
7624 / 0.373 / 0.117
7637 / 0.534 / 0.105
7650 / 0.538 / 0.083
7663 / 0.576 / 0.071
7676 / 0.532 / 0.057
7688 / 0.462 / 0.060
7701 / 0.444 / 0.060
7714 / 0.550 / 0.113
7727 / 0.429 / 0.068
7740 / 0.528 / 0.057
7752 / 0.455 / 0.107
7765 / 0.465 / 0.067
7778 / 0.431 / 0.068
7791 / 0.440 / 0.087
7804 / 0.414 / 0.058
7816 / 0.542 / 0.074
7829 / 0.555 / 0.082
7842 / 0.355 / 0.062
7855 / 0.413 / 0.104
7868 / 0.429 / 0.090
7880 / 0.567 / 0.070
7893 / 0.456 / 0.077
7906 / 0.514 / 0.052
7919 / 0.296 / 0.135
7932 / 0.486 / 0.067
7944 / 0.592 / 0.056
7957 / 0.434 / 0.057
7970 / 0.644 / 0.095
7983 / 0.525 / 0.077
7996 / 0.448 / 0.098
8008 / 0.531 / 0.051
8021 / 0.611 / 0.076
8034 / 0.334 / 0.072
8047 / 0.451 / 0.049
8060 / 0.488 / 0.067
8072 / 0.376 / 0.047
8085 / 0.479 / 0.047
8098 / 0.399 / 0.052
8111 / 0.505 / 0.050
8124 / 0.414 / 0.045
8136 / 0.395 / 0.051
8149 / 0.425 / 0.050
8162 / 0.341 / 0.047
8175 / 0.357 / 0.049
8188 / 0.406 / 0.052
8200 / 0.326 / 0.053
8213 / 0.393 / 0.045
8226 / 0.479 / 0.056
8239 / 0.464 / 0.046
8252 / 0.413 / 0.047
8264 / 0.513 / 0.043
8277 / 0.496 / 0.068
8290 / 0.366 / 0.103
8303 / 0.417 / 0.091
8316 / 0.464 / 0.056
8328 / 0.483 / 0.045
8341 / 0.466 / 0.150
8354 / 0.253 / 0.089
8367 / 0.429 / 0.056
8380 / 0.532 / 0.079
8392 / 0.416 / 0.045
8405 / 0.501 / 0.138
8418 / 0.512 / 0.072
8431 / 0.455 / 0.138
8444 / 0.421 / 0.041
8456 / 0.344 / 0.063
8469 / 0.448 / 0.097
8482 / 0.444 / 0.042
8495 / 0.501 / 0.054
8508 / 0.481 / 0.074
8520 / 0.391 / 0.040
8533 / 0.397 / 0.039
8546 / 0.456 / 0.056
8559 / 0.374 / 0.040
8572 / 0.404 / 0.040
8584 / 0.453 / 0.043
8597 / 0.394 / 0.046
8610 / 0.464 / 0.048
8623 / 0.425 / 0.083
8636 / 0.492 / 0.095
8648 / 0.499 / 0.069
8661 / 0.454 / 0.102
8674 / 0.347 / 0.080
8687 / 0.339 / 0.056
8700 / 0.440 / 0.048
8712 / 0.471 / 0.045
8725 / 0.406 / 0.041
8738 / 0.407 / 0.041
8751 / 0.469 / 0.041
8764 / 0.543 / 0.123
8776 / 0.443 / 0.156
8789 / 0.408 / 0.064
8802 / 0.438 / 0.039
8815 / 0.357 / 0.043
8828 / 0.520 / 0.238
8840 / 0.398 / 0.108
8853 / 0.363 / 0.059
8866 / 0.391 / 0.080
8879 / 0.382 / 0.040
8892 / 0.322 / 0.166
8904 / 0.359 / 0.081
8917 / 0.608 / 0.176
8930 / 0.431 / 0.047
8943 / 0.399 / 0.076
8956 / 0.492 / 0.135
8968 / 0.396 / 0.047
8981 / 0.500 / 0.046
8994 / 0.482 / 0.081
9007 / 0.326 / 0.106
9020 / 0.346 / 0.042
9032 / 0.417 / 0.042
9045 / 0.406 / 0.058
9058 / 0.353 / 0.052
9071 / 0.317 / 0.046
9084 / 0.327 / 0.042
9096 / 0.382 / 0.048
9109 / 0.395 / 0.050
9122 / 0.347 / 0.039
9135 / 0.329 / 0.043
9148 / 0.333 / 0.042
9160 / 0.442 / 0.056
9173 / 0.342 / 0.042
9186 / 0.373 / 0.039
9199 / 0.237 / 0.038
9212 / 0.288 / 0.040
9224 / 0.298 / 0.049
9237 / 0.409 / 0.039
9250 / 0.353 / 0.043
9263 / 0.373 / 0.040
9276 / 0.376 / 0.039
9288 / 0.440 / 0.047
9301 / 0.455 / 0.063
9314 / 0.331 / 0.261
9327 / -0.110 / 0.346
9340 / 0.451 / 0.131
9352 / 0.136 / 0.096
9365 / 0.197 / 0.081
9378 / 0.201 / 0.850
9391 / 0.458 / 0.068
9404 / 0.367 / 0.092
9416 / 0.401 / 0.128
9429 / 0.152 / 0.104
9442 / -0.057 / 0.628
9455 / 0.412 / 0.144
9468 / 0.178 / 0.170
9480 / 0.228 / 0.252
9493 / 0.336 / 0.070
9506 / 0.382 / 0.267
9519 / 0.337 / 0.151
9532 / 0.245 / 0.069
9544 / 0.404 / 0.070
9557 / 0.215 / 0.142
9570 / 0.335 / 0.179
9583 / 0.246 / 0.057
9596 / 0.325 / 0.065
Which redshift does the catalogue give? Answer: 0.09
